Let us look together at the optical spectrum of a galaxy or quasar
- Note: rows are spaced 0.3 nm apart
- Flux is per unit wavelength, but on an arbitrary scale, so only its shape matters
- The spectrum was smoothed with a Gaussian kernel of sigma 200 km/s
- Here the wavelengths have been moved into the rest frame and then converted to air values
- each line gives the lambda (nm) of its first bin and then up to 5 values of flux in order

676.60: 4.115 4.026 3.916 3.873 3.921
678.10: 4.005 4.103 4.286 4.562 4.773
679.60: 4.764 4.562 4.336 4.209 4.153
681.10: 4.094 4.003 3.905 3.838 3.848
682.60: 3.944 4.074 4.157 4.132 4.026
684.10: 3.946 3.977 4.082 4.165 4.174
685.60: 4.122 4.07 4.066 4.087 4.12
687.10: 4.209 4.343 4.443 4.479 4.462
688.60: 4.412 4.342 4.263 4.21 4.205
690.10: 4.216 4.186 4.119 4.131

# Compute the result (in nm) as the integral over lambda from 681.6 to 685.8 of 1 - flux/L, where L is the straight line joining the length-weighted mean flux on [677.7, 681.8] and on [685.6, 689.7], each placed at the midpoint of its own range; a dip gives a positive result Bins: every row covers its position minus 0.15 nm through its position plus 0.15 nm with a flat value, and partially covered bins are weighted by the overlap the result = 0.234 nm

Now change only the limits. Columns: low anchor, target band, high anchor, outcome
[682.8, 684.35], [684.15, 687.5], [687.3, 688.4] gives 0.11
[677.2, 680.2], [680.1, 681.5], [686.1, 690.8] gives 0.04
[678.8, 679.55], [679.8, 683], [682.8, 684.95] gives 0.22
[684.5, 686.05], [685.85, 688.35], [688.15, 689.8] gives -0.02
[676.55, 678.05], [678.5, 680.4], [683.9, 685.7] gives -0.25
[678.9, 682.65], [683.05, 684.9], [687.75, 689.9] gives 0.10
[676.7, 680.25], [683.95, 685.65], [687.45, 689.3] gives 0.11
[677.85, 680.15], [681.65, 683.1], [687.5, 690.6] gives 0.15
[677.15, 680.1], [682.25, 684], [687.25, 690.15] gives 0.11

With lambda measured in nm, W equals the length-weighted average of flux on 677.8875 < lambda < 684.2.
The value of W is 4.18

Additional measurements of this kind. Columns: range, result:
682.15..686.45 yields 4.06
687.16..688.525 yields 4.42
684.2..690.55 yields 4.22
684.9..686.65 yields 4.11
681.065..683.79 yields 4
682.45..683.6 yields 4.07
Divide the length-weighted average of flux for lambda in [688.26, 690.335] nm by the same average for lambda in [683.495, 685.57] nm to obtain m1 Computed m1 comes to 1.05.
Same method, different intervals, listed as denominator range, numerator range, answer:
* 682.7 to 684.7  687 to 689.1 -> 1.08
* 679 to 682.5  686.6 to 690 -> 1.02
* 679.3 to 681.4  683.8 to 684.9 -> 0.92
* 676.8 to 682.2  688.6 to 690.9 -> 1.01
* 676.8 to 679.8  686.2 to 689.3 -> 1.02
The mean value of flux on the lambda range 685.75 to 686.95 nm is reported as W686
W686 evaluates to 4.09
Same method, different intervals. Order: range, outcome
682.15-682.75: 3.9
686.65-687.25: 4.16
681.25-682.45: 3.9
